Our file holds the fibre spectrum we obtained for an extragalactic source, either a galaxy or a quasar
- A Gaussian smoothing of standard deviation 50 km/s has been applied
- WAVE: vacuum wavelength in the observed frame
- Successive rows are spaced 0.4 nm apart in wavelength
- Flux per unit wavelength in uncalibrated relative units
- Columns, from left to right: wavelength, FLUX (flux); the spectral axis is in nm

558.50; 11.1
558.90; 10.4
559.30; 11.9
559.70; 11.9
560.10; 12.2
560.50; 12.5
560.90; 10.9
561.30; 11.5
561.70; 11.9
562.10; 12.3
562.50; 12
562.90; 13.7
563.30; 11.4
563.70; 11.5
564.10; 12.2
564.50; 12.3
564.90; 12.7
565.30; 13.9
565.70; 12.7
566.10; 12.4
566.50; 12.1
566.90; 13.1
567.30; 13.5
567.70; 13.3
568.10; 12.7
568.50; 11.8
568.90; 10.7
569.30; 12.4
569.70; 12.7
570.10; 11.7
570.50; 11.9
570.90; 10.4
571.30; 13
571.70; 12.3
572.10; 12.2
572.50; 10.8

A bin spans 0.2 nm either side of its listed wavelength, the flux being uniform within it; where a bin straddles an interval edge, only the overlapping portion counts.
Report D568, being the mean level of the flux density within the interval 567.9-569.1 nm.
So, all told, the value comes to 11.7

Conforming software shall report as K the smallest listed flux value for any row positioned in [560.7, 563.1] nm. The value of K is 10.9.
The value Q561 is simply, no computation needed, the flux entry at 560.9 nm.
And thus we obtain 10.9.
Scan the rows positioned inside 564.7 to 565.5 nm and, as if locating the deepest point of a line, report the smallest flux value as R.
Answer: 12.7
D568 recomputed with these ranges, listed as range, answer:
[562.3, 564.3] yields 12.2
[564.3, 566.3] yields 12.8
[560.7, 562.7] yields 11.7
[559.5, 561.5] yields 11.8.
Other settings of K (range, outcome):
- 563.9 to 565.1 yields 12.2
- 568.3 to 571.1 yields 10.4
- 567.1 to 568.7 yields 11.8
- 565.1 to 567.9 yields 12.1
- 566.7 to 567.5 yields 13.1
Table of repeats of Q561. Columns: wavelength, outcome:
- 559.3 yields 11.9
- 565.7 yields 12.7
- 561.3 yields 11.5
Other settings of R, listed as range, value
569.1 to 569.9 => 12.4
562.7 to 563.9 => 11.4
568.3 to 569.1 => 10.7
